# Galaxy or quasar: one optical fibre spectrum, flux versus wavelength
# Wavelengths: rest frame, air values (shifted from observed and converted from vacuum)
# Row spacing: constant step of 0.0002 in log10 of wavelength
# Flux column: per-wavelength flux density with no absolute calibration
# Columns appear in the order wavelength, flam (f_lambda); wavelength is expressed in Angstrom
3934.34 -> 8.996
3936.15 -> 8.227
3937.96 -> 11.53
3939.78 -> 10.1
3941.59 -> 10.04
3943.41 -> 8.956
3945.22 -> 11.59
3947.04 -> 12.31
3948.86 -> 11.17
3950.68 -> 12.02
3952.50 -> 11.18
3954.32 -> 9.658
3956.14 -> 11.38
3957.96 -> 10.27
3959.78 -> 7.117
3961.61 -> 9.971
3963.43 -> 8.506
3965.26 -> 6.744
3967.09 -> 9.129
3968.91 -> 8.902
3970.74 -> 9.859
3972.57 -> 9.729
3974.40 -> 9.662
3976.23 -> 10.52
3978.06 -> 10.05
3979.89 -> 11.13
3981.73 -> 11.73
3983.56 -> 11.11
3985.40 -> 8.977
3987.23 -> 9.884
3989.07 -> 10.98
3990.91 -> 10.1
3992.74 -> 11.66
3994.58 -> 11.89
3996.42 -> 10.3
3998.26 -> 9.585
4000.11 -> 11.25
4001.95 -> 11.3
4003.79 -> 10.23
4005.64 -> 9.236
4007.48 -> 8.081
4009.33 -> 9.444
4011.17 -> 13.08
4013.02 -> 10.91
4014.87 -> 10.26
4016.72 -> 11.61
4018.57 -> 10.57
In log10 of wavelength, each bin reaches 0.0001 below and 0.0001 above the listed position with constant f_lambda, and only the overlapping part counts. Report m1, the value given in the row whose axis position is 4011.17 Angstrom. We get 13.08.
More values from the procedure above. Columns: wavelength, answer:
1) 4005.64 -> 9.236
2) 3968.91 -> 8.902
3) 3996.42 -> 10.3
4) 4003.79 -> 10.23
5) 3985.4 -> 8.977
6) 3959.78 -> 7.117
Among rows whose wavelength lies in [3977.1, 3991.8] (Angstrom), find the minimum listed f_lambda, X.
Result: 8.977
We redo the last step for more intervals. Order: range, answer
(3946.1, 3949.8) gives 11.17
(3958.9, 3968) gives 6.744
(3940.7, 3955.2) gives 8.956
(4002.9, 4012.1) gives 8.081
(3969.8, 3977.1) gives 9.662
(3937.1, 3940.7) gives 10.1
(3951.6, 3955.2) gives 9.658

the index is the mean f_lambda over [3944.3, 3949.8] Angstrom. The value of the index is 11.7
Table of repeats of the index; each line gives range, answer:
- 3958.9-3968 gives 8.29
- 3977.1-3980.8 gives 10.6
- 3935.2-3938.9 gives 9.87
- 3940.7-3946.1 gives 10.2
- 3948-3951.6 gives 11.6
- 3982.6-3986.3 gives 10.1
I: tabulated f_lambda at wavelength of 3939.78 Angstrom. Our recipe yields 10.1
